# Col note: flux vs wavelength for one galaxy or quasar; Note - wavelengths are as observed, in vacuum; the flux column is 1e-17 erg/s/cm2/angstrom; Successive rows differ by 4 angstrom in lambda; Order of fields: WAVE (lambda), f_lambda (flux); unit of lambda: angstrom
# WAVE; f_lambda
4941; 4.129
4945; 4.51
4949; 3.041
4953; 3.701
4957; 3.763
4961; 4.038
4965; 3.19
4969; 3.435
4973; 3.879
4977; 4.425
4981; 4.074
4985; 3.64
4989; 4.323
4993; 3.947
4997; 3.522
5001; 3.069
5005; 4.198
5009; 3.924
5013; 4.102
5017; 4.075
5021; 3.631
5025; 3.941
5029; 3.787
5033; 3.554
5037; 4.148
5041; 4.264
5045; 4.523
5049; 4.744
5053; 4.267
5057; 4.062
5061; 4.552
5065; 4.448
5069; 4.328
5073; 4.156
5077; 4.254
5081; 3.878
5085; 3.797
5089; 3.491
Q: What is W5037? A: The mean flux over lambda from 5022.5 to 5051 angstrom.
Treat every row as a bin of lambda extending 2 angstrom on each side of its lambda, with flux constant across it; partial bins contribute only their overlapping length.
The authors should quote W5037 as 4.13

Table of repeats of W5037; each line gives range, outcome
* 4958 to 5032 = 3.84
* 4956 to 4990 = 3.85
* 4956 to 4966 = 3.7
